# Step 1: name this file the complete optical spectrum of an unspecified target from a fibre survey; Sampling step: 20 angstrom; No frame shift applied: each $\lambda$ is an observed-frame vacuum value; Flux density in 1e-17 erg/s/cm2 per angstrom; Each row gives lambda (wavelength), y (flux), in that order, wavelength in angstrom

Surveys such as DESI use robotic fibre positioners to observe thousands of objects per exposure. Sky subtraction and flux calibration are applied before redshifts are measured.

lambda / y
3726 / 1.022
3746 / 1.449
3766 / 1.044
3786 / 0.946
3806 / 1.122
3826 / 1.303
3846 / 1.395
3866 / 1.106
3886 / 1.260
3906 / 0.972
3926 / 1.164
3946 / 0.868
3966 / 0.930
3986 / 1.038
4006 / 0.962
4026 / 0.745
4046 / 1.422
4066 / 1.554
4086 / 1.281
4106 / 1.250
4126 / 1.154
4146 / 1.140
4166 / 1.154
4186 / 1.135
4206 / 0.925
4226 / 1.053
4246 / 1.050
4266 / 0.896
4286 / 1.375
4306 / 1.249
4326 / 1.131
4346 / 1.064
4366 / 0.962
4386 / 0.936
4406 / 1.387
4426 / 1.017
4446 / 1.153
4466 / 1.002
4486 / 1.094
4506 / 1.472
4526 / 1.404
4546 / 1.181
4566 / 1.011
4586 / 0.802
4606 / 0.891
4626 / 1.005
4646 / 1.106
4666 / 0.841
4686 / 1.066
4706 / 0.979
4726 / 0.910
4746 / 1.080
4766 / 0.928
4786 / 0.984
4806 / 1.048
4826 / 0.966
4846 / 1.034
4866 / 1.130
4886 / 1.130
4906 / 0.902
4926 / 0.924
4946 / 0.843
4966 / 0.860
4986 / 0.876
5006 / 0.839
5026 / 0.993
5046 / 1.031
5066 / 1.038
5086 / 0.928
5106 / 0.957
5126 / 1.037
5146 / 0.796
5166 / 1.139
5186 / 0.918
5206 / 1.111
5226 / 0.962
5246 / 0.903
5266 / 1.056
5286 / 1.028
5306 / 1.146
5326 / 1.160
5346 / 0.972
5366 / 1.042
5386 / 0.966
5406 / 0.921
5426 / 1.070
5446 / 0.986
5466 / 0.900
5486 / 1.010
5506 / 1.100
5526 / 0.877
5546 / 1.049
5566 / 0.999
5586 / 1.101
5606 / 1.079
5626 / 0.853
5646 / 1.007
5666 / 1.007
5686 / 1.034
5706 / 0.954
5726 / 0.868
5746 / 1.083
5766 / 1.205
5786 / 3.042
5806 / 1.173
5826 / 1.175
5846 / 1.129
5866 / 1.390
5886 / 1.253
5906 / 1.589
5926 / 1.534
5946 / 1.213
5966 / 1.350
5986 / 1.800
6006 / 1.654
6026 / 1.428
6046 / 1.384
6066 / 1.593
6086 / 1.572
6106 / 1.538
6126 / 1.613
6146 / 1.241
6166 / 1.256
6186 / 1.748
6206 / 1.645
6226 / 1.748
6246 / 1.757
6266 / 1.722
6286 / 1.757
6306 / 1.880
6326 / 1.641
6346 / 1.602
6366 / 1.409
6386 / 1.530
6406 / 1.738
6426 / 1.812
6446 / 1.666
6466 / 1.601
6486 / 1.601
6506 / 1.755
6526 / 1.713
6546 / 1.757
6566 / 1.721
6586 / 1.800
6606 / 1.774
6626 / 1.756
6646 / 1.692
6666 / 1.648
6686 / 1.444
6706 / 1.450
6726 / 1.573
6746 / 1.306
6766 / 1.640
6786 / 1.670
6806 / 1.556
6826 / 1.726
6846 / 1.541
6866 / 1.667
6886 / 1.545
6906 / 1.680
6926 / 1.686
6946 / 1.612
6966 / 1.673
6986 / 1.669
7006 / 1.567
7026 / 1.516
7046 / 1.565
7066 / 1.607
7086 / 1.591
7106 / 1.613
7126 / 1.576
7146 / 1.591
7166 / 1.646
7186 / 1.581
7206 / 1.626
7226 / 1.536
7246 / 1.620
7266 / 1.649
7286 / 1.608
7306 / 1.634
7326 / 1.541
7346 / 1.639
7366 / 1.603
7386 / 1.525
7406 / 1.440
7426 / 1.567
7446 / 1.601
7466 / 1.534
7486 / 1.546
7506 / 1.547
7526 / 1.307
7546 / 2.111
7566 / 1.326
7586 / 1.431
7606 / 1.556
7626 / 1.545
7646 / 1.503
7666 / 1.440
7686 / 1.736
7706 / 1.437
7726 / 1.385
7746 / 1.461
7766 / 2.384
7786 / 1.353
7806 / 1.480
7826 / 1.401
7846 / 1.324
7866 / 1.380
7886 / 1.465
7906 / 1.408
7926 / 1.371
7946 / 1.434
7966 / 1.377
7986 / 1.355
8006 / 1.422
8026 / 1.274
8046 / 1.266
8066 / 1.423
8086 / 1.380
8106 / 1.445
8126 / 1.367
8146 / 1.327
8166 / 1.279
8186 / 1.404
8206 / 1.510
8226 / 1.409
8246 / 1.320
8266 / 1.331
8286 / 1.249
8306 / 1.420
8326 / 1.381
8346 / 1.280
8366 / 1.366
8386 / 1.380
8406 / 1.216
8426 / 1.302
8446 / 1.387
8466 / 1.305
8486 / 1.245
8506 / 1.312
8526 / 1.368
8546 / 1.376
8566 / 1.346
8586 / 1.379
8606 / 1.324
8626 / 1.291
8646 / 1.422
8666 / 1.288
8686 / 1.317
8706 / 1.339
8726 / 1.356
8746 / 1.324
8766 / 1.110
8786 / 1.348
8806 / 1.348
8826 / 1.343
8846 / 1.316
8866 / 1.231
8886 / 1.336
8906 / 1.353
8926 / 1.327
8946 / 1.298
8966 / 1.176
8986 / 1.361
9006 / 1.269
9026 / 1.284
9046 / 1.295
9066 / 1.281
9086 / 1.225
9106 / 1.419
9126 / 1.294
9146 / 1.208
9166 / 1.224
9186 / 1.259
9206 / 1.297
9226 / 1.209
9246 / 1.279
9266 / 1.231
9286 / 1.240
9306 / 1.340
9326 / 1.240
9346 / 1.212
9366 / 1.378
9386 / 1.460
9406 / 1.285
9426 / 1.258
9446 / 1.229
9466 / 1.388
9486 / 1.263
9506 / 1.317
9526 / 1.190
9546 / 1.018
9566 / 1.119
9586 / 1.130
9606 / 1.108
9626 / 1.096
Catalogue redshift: 0.551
